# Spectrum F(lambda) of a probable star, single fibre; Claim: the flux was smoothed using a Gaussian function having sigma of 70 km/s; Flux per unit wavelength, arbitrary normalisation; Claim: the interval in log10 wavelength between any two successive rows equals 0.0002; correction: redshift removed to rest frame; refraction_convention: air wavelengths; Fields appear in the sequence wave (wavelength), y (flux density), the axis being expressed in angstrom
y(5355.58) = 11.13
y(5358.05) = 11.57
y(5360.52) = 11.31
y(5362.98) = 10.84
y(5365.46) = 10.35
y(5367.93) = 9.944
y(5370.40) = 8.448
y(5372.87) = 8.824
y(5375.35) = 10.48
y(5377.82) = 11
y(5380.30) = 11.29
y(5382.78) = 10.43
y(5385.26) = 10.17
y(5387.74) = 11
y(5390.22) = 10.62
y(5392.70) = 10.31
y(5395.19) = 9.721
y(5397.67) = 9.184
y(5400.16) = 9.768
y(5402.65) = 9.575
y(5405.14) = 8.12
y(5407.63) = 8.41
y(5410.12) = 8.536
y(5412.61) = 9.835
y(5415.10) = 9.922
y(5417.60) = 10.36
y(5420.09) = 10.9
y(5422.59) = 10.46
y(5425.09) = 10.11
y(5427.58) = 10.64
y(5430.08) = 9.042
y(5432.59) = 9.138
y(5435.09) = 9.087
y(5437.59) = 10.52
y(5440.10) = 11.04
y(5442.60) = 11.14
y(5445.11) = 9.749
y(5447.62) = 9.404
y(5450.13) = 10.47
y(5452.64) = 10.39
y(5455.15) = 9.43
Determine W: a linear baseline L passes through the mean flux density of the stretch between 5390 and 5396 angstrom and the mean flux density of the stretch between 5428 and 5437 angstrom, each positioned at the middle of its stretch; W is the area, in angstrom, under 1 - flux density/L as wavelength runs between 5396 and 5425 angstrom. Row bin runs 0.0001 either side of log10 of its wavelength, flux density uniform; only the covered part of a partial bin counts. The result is 0.6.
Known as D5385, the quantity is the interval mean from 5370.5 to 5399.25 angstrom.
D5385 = 10.2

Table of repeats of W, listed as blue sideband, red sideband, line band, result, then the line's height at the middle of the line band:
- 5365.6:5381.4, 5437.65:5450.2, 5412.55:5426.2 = -0.1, 10.2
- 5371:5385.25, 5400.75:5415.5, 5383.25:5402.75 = -0.8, 9.68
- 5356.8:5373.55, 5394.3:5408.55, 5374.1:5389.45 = -1.6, 9.73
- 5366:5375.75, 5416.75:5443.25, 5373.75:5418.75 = -0.9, 9.74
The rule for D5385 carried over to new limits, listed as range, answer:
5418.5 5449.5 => 10.1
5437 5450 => 10.4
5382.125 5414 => 9.65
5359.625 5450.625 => 9.99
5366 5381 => 9.97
